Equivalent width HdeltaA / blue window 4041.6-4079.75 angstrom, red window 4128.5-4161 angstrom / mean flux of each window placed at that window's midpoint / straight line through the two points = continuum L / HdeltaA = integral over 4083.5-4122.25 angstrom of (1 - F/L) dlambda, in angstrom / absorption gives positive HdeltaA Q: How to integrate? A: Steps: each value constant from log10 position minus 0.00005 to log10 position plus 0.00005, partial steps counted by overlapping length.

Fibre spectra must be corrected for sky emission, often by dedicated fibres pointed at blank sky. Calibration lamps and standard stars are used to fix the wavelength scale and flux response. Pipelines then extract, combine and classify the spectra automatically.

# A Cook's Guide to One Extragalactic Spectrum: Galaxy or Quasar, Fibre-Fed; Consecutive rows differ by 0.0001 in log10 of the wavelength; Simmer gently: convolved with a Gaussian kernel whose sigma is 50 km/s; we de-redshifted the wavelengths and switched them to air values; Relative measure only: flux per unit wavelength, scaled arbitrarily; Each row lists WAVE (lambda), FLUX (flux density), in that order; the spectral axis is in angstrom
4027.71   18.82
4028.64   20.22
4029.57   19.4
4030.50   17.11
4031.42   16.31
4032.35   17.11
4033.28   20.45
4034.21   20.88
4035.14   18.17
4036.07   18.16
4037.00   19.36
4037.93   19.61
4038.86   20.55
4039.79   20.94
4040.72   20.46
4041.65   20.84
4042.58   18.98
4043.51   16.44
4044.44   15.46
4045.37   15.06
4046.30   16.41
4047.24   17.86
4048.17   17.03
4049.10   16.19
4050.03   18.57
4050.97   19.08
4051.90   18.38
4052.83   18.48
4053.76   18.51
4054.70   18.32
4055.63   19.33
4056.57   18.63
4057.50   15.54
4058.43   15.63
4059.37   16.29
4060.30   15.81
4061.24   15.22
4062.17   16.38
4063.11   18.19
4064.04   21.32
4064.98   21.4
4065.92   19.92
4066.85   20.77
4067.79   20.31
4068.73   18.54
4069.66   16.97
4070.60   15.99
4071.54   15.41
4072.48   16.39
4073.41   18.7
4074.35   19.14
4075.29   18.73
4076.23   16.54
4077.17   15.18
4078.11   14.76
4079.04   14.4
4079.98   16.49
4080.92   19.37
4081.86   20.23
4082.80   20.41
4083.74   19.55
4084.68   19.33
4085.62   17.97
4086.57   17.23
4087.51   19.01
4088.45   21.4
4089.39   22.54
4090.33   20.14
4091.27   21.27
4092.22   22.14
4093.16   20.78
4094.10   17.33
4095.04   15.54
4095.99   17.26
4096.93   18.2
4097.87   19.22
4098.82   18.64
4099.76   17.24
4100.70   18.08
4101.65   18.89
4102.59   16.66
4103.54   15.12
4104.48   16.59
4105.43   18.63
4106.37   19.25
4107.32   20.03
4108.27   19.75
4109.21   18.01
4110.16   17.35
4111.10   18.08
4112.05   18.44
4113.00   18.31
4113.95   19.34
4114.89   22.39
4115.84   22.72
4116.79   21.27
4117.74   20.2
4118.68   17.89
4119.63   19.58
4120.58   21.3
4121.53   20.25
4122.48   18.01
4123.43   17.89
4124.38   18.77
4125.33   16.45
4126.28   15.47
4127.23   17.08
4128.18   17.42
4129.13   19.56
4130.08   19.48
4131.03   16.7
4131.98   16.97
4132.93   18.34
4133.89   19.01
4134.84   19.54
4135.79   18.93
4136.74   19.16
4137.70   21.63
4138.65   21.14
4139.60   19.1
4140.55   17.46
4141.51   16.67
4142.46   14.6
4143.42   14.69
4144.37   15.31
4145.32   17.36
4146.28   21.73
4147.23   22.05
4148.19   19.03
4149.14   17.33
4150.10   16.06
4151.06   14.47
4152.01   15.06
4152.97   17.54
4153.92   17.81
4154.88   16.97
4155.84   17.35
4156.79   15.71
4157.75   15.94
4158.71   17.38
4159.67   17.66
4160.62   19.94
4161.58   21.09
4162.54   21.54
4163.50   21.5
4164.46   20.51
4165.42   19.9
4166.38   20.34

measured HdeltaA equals -3.0 angstrom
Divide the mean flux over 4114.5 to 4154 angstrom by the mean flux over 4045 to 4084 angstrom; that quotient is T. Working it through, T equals 1.0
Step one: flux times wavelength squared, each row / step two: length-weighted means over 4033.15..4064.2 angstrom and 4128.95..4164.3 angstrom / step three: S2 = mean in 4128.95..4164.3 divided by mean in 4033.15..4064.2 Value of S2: 1.05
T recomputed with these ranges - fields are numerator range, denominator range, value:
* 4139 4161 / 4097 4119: 0.92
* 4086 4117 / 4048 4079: 1.07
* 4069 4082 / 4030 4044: 0.89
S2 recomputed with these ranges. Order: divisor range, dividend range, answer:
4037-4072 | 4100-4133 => 1.06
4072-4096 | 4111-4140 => 1.05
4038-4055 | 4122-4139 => 1.05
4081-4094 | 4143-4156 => 0.89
